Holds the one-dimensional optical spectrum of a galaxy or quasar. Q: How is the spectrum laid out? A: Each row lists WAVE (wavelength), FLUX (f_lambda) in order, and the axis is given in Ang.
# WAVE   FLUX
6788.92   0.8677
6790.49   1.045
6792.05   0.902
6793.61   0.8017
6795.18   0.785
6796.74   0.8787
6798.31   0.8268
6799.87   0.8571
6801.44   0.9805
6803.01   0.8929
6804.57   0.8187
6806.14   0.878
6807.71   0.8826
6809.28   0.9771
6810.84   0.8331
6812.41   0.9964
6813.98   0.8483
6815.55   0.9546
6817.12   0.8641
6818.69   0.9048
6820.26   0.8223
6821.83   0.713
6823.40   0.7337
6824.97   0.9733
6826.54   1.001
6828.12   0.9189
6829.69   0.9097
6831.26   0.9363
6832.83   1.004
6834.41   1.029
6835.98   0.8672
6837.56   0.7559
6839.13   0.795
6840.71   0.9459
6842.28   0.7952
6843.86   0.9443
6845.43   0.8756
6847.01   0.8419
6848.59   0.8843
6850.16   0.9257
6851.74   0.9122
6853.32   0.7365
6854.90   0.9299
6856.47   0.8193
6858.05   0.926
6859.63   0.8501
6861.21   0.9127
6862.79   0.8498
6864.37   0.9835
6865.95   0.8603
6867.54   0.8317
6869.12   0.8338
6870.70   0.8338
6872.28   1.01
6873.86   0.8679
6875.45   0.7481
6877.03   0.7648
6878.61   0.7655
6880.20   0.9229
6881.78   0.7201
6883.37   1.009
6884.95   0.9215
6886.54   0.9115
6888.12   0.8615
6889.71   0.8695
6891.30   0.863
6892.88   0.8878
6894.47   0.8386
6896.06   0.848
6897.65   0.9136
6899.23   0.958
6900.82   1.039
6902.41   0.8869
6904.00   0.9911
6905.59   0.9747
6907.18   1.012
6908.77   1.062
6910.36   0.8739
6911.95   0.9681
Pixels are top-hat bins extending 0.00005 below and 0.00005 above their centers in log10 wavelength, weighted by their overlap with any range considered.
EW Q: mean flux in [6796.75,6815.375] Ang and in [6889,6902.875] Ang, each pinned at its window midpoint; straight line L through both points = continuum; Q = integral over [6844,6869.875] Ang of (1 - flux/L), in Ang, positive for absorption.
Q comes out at 0.6 Ang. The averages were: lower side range 0.892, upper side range 0.901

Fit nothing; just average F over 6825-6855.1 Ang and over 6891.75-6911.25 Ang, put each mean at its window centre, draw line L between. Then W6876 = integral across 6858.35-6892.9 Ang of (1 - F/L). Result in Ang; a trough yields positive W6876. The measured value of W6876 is 2.0 Ang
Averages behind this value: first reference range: 0.896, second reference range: 0.94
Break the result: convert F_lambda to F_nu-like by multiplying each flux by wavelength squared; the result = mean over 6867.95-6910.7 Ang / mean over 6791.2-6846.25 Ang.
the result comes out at 1.0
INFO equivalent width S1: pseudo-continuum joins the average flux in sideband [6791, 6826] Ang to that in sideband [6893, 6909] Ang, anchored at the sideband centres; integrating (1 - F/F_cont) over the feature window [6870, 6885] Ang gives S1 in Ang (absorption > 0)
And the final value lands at 1.2 Ang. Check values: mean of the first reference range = 0.872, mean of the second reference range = 0.946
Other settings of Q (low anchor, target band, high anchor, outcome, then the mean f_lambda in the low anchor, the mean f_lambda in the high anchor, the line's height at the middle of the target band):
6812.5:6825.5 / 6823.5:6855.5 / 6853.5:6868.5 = -1.0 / 0.857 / 0.878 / 0.867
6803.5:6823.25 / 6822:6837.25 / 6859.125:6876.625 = -0.8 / 0.87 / 0.869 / 0.87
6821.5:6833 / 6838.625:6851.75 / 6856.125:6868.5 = 0.2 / 0.901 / 0.88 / 0.89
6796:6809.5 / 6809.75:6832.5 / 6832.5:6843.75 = -0.2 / 0.884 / 0.883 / 0.883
